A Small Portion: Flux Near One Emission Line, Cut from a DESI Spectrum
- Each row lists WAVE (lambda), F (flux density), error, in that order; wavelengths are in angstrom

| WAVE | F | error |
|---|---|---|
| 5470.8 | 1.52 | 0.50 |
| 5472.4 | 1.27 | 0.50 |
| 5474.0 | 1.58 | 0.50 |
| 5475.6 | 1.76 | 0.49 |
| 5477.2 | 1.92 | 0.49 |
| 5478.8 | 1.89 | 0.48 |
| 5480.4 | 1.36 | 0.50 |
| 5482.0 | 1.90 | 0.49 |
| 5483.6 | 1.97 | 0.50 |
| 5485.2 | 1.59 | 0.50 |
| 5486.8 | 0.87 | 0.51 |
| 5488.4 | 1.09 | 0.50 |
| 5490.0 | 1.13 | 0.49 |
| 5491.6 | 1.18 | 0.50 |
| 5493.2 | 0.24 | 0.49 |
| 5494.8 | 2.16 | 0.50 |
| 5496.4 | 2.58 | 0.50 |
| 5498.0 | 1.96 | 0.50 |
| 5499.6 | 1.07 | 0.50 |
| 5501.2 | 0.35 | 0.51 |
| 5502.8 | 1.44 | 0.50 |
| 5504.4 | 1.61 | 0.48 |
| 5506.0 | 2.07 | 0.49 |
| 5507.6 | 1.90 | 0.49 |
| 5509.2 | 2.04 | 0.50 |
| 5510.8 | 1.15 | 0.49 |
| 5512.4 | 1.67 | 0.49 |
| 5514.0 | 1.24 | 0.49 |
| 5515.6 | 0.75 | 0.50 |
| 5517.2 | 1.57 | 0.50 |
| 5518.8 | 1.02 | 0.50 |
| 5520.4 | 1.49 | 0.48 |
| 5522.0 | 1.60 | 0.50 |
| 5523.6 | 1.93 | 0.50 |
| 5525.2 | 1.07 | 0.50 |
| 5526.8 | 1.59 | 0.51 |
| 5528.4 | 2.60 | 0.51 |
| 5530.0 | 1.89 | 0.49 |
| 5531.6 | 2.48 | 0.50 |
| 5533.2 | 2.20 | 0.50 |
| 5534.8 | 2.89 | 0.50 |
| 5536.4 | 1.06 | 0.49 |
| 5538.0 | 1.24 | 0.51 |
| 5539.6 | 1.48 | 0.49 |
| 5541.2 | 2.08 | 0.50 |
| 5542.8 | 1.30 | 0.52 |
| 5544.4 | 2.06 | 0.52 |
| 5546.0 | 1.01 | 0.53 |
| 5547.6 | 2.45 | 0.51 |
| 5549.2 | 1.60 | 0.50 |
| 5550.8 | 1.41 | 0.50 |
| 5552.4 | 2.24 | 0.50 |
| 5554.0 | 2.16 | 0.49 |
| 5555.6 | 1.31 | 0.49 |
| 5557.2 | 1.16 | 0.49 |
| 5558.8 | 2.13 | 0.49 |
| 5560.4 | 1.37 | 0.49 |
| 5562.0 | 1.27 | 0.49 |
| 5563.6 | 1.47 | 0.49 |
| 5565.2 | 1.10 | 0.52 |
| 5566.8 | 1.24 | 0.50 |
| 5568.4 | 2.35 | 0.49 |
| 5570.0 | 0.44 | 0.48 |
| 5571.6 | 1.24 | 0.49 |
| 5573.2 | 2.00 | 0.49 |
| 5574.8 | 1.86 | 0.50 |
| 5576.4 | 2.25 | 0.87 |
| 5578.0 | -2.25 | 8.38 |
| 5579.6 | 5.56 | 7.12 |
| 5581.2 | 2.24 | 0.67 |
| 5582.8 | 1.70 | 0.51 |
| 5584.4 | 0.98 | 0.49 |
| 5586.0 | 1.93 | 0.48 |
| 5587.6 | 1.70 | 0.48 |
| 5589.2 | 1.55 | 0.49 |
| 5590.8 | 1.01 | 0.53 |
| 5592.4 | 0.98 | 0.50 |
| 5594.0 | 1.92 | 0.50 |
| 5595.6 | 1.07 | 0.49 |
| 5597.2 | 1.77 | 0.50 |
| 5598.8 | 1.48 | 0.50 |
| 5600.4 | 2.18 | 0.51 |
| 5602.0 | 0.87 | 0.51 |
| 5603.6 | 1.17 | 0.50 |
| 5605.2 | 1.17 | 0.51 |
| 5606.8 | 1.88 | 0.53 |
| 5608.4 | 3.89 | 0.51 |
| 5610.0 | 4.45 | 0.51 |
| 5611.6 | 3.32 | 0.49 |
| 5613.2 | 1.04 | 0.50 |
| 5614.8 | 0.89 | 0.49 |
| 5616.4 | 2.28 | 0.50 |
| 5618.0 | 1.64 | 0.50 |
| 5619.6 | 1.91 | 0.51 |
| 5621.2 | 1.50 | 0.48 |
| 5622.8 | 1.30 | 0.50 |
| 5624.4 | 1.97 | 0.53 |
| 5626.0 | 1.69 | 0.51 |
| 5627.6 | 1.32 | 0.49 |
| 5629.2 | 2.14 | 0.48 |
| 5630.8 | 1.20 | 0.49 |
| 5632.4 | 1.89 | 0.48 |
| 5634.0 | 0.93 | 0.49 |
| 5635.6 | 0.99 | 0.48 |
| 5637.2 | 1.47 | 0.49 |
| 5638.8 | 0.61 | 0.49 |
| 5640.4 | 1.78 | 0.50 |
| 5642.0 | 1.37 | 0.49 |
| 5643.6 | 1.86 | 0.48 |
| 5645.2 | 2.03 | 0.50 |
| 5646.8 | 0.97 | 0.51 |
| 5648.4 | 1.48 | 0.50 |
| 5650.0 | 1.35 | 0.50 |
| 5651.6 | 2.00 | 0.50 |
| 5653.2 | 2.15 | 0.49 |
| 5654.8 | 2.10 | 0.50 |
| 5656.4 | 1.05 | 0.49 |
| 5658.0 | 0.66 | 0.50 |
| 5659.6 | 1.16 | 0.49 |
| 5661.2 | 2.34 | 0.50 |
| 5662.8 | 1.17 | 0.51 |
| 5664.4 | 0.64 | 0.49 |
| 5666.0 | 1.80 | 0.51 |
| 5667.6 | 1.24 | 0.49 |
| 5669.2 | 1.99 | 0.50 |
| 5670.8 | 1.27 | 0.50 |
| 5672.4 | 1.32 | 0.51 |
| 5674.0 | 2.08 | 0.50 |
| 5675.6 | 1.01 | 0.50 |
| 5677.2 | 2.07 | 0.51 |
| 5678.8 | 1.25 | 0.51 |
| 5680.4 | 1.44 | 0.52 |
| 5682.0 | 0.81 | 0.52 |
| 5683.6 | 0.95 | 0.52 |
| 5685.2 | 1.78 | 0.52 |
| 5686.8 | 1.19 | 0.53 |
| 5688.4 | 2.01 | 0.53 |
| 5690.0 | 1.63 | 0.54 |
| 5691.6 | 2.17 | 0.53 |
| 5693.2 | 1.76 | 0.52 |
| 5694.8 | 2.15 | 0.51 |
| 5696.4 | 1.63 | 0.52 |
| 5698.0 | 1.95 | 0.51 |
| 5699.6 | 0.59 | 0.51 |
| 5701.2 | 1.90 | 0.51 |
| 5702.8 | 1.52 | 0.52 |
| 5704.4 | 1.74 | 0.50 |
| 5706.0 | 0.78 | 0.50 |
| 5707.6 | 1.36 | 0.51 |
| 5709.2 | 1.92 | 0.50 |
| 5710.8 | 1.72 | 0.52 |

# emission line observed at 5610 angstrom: Hbeta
